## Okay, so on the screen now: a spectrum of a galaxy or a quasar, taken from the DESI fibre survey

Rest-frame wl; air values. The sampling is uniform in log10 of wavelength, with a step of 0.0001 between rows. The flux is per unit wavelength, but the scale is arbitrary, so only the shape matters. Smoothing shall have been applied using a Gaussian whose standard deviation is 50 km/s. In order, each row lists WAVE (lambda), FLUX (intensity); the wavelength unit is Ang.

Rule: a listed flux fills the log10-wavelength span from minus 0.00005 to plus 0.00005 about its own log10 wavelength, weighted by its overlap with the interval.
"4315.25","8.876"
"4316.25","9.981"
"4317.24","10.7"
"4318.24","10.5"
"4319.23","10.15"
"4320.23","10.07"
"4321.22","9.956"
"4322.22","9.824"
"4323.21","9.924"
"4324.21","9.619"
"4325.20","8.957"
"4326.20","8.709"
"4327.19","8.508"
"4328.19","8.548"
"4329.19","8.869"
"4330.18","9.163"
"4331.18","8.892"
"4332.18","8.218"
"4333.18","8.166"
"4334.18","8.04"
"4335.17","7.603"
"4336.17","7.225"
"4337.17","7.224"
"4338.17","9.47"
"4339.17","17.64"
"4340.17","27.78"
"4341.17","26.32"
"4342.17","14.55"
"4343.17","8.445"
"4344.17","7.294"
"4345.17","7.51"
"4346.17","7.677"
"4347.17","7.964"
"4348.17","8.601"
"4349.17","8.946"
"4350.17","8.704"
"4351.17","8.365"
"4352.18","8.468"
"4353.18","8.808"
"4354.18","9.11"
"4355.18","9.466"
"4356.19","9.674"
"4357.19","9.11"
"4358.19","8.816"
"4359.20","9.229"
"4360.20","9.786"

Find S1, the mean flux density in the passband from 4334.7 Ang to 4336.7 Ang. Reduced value 7.4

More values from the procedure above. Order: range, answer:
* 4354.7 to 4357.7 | 9.41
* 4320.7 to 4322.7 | 9.89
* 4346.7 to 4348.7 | 8.31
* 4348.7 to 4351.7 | 8.65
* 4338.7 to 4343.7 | 18.9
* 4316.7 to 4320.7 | 10.3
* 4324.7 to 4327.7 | 8.74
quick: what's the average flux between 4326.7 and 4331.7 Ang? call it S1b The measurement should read 8.79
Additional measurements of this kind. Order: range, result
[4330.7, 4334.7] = 8.32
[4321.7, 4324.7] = 9.78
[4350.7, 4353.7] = 8.54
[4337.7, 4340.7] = 18.5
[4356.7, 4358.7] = 8.95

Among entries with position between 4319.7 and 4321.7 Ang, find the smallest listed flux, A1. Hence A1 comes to 9.956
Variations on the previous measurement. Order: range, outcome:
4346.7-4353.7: 7.964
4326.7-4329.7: 8.508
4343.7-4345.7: 7.294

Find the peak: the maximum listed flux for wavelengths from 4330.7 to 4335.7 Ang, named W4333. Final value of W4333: 8.892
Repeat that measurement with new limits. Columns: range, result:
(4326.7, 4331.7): 9.163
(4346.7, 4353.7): 8.946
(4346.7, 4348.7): 8.601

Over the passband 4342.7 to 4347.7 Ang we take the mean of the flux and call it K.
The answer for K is 7.78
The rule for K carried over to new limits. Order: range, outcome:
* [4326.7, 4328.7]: 8.5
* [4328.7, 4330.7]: 9.03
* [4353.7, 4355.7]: 9.27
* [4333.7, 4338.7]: 7.97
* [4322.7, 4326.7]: 9.32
